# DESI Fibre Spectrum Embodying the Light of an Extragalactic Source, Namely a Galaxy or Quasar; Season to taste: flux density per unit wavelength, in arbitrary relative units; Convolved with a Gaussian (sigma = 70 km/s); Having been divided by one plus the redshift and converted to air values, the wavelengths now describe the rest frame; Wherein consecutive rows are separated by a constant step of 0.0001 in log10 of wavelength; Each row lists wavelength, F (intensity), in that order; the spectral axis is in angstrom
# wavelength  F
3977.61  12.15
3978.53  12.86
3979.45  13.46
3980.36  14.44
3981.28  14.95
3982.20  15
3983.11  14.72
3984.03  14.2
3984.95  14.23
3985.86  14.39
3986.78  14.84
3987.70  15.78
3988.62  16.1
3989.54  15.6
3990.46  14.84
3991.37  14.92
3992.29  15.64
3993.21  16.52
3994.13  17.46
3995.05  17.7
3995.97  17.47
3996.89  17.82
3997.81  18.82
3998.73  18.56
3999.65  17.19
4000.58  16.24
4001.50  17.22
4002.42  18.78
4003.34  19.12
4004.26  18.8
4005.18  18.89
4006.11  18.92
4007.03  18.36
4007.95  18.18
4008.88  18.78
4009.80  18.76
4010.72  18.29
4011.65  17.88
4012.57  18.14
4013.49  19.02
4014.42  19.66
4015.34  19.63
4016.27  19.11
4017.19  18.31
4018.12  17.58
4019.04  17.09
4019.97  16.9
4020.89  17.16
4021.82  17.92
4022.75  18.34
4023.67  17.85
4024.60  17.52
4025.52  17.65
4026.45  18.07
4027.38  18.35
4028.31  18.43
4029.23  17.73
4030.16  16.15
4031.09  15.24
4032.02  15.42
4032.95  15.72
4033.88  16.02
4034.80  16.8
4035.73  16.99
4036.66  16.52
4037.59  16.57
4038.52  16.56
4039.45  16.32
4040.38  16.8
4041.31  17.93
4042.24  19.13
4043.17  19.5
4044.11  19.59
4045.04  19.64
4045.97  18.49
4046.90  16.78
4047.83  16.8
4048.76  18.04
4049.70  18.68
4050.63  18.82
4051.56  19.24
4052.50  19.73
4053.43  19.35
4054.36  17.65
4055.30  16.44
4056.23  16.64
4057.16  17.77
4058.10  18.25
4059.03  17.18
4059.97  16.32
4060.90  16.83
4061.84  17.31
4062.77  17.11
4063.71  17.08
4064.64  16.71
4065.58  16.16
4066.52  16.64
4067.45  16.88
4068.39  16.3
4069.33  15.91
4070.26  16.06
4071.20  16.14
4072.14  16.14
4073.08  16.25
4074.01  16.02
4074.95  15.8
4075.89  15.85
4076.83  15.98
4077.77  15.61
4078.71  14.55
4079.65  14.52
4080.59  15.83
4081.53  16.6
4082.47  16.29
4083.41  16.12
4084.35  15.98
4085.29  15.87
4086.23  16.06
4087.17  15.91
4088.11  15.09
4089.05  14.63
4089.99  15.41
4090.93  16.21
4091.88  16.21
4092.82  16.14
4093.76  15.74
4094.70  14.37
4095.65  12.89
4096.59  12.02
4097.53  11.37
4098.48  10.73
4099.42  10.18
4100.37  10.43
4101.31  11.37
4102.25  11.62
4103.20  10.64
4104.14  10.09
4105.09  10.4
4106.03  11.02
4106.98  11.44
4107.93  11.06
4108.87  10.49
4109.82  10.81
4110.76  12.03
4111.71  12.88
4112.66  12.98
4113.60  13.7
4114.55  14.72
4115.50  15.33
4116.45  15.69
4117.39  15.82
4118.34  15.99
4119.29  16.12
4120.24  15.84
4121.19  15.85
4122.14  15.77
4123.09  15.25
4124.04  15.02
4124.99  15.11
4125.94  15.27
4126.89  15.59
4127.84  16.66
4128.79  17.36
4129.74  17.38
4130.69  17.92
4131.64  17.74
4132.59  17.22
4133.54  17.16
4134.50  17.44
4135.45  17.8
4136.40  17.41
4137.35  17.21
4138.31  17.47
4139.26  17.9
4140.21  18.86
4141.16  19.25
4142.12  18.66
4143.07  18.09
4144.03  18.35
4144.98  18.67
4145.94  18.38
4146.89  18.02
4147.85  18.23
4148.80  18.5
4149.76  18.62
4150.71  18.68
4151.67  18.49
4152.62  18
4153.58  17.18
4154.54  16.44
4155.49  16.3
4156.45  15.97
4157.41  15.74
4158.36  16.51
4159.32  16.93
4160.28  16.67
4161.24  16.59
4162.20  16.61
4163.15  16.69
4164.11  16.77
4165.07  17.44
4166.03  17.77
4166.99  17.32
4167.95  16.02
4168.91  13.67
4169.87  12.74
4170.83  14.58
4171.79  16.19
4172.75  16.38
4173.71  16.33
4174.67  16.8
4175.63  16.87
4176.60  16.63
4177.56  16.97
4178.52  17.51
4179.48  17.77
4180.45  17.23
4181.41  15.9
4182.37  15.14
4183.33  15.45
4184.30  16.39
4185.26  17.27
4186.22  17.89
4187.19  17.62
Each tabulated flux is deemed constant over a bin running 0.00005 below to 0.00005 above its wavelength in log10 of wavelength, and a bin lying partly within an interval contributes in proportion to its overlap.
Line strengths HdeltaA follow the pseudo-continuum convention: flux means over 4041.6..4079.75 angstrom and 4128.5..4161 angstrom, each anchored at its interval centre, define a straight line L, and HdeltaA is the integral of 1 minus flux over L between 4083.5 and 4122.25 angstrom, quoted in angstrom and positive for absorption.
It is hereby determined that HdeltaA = 8.53 angstrom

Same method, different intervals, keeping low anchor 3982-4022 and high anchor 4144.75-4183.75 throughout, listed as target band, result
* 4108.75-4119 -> 1.9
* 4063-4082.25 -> 1.1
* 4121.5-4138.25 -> 0.2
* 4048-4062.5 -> -0.6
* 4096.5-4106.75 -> 3.7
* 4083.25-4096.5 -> 1.3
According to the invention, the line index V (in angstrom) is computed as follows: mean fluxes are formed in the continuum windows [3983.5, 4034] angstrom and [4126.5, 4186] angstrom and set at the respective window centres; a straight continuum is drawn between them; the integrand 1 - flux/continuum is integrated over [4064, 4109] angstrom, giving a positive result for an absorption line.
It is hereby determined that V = 7.3 angstrom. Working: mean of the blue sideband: 17.3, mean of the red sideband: 17.1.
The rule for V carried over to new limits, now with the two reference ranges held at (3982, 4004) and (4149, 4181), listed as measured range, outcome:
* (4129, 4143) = -1.0 angstrom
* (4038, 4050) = -1.1 angstrom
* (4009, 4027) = -1.9 angstrom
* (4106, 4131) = 3.0 angstrom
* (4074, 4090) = 0.9 angstrom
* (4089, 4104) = 3.2 angstrom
